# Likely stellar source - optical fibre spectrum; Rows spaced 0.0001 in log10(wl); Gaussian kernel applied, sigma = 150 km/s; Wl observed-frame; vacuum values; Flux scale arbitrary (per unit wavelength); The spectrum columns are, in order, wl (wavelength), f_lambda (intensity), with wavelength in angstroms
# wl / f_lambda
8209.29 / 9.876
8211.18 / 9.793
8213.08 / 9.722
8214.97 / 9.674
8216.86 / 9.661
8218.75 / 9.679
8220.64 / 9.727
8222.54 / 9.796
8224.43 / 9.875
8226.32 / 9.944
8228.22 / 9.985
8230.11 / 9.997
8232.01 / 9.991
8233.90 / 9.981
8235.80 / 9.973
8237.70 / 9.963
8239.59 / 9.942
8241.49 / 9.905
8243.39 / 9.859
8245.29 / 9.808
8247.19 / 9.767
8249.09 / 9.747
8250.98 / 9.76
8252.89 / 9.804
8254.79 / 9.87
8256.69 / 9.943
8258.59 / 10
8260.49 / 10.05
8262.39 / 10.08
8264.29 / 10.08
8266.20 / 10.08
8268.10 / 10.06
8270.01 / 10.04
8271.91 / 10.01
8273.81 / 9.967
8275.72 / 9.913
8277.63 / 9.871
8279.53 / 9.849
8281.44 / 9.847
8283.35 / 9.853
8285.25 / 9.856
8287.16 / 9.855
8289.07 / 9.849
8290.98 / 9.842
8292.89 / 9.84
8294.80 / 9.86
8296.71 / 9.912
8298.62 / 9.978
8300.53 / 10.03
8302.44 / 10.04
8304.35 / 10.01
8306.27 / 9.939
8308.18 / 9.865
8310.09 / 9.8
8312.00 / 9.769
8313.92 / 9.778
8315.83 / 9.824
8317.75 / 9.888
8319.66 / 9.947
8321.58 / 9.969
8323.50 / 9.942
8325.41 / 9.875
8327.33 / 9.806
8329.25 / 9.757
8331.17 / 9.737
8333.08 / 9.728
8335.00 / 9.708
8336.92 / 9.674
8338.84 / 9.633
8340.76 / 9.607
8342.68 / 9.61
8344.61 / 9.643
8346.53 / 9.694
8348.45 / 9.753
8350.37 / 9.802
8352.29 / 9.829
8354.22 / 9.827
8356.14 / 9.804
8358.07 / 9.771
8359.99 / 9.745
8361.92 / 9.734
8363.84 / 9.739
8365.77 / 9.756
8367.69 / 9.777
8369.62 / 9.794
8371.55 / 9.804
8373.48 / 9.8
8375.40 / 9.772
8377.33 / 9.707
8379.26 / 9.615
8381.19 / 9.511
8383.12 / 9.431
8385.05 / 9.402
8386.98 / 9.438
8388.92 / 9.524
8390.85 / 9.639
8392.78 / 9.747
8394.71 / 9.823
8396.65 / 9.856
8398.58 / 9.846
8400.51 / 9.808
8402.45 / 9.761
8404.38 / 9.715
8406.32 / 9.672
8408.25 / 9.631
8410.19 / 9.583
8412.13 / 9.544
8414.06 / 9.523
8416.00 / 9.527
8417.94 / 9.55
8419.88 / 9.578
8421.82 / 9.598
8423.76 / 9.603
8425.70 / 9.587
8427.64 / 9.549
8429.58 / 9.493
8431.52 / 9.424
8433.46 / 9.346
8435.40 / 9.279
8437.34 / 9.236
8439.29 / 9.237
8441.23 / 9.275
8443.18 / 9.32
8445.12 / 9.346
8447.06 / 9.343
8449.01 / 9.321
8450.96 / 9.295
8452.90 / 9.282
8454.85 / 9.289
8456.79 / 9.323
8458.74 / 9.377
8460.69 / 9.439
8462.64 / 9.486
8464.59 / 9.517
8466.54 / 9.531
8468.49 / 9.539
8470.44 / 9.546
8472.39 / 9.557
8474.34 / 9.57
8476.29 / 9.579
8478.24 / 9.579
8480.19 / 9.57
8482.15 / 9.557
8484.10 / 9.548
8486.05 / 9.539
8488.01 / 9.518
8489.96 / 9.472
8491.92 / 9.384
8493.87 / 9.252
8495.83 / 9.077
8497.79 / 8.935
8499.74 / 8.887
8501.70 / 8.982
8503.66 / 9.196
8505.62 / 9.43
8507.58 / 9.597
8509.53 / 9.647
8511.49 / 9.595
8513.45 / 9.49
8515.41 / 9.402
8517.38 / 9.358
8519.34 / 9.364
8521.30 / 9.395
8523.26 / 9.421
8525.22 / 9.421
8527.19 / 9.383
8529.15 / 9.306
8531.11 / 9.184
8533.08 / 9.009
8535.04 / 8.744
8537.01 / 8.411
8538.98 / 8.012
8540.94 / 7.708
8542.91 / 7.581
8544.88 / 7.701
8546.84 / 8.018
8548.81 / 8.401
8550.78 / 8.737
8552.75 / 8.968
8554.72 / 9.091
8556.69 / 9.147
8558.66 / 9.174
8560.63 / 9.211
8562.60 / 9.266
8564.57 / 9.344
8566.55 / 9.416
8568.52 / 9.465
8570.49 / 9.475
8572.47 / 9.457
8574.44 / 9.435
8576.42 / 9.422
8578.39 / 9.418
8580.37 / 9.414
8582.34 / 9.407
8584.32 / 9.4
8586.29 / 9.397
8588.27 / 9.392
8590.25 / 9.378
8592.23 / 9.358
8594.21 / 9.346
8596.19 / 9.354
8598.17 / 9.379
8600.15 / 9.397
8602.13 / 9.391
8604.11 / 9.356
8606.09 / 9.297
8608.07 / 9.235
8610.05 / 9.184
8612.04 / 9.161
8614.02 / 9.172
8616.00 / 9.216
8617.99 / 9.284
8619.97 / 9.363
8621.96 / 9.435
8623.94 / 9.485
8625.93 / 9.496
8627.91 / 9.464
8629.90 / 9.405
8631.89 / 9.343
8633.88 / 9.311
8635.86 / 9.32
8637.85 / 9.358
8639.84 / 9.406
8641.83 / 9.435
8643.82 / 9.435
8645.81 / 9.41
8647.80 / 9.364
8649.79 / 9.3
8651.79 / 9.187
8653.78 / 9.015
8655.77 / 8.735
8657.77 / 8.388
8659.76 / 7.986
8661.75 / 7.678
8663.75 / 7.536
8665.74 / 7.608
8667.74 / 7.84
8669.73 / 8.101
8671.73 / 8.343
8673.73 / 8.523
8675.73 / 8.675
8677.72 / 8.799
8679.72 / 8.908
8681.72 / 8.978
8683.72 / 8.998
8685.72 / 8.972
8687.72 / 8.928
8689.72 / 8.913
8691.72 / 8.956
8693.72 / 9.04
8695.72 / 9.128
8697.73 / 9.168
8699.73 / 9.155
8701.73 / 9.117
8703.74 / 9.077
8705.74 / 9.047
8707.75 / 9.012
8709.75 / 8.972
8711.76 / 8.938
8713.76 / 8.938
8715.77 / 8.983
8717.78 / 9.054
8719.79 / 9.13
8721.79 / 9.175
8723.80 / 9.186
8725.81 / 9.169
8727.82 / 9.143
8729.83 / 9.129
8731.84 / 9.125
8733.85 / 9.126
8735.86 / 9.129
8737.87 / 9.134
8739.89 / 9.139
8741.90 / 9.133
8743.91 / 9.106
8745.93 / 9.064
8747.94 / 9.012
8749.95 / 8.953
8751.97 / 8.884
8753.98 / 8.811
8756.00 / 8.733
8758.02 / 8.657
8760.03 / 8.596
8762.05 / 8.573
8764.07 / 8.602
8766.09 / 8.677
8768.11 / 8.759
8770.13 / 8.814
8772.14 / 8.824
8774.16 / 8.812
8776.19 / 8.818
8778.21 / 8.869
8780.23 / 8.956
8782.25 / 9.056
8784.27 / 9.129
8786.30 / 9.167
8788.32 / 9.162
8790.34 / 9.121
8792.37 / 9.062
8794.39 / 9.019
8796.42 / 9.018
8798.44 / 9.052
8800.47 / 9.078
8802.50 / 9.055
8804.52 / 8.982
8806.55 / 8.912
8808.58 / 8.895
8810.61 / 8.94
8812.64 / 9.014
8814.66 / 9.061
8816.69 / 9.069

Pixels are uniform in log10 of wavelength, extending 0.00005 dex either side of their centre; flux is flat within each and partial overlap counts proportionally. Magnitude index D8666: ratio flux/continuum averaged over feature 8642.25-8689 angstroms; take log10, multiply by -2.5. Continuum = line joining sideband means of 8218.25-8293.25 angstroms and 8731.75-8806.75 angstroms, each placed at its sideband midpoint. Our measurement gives 0.06 mag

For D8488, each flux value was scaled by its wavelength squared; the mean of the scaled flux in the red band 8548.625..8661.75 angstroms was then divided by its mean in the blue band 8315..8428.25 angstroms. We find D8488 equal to 1.0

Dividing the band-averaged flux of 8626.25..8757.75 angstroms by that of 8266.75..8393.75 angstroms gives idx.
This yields 0.9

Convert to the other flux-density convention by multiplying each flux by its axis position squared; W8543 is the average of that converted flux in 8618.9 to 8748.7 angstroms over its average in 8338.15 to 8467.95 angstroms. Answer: 1.0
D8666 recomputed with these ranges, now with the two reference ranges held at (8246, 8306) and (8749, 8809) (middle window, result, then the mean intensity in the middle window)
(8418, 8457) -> 0.02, 9.39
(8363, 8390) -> 0.01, 9.65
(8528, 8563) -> 0.09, 8.64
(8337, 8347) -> 0.02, 9.63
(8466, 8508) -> 0.01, 9.4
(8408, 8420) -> 0.01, 9.55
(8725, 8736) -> -0.02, 9.14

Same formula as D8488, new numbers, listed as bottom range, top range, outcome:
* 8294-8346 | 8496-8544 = 0.97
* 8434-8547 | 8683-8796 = 1.03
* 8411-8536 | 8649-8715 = 0.98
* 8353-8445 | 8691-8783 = 1.01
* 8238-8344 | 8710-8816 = 1.02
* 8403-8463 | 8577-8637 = 1.03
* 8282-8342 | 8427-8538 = 0.99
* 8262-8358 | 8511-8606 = 0.98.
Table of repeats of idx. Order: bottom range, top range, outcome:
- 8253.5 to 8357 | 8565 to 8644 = 0.95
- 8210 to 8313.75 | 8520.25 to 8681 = 0.91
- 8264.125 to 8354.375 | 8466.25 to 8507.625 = 0.95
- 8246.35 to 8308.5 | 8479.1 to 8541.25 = 0.93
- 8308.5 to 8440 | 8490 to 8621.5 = 0.95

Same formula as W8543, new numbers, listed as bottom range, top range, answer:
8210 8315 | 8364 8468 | 1.00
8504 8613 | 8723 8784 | 1.02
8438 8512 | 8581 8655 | 1.03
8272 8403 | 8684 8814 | 1.01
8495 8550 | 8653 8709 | 1.00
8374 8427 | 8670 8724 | 1.00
